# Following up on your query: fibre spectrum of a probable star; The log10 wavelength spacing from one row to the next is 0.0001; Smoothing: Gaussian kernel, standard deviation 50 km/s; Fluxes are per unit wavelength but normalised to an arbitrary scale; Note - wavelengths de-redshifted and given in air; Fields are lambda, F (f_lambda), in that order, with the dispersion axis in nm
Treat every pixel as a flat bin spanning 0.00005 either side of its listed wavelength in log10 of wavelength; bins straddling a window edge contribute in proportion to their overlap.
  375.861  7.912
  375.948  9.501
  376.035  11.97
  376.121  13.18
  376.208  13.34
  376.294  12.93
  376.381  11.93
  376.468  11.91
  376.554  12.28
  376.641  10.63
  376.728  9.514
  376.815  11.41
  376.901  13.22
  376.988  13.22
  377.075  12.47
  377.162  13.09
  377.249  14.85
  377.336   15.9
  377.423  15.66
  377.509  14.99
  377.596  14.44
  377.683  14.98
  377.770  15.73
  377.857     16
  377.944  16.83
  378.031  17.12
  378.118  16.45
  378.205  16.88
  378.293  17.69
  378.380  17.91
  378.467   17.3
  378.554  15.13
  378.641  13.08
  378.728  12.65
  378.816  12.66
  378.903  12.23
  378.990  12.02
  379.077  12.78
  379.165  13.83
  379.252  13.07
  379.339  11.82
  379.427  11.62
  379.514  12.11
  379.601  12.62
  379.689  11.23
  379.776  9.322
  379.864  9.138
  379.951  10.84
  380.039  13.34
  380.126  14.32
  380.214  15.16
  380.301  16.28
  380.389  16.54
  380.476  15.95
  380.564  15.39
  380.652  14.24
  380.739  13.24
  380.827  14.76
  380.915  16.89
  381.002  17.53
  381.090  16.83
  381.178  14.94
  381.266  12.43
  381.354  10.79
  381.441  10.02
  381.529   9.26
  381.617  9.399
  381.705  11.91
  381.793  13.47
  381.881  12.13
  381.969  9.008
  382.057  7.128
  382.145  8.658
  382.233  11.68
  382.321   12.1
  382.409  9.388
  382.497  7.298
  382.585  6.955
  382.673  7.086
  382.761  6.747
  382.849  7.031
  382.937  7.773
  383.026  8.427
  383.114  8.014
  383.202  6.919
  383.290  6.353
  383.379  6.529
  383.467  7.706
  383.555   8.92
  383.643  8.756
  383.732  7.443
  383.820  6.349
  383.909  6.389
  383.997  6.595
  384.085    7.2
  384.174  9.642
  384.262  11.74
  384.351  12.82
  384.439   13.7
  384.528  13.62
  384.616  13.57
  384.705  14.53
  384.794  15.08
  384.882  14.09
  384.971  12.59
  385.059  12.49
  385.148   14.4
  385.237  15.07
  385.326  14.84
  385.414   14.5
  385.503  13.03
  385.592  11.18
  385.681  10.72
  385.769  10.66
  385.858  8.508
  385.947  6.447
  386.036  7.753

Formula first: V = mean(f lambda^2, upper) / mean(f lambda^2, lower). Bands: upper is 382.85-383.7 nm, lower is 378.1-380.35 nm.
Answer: 0.58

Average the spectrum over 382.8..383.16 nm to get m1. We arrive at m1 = 7.79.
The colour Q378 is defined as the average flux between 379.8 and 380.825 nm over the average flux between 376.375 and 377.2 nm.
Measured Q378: 1.2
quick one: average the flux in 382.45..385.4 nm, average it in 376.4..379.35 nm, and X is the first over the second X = 0.7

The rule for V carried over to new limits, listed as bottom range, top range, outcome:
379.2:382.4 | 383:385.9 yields 0.87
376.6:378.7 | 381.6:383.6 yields 0.61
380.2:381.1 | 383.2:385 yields 0.65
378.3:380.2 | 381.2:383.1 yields 0.75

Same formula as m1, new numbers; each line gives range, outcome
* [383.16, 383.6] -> 7.3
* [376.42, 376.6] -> 12.1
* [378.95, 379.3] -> 12.9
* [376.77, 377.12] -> 12.6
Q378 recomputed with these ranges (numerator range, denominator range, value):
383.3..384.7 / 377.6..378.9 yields 0.61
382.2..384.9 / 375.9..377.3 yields 0.76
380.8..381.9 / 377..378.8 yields 0.85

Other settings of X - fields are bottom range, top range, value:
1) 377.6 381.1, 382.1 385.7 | 0.71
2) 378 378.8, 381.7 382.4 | 0.67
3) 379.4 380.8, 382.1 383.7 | 0.61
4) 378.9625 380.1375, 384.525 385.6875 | 1.14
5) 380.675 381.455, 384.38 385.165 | 0.96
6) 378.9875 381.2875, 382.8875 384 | 0.54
